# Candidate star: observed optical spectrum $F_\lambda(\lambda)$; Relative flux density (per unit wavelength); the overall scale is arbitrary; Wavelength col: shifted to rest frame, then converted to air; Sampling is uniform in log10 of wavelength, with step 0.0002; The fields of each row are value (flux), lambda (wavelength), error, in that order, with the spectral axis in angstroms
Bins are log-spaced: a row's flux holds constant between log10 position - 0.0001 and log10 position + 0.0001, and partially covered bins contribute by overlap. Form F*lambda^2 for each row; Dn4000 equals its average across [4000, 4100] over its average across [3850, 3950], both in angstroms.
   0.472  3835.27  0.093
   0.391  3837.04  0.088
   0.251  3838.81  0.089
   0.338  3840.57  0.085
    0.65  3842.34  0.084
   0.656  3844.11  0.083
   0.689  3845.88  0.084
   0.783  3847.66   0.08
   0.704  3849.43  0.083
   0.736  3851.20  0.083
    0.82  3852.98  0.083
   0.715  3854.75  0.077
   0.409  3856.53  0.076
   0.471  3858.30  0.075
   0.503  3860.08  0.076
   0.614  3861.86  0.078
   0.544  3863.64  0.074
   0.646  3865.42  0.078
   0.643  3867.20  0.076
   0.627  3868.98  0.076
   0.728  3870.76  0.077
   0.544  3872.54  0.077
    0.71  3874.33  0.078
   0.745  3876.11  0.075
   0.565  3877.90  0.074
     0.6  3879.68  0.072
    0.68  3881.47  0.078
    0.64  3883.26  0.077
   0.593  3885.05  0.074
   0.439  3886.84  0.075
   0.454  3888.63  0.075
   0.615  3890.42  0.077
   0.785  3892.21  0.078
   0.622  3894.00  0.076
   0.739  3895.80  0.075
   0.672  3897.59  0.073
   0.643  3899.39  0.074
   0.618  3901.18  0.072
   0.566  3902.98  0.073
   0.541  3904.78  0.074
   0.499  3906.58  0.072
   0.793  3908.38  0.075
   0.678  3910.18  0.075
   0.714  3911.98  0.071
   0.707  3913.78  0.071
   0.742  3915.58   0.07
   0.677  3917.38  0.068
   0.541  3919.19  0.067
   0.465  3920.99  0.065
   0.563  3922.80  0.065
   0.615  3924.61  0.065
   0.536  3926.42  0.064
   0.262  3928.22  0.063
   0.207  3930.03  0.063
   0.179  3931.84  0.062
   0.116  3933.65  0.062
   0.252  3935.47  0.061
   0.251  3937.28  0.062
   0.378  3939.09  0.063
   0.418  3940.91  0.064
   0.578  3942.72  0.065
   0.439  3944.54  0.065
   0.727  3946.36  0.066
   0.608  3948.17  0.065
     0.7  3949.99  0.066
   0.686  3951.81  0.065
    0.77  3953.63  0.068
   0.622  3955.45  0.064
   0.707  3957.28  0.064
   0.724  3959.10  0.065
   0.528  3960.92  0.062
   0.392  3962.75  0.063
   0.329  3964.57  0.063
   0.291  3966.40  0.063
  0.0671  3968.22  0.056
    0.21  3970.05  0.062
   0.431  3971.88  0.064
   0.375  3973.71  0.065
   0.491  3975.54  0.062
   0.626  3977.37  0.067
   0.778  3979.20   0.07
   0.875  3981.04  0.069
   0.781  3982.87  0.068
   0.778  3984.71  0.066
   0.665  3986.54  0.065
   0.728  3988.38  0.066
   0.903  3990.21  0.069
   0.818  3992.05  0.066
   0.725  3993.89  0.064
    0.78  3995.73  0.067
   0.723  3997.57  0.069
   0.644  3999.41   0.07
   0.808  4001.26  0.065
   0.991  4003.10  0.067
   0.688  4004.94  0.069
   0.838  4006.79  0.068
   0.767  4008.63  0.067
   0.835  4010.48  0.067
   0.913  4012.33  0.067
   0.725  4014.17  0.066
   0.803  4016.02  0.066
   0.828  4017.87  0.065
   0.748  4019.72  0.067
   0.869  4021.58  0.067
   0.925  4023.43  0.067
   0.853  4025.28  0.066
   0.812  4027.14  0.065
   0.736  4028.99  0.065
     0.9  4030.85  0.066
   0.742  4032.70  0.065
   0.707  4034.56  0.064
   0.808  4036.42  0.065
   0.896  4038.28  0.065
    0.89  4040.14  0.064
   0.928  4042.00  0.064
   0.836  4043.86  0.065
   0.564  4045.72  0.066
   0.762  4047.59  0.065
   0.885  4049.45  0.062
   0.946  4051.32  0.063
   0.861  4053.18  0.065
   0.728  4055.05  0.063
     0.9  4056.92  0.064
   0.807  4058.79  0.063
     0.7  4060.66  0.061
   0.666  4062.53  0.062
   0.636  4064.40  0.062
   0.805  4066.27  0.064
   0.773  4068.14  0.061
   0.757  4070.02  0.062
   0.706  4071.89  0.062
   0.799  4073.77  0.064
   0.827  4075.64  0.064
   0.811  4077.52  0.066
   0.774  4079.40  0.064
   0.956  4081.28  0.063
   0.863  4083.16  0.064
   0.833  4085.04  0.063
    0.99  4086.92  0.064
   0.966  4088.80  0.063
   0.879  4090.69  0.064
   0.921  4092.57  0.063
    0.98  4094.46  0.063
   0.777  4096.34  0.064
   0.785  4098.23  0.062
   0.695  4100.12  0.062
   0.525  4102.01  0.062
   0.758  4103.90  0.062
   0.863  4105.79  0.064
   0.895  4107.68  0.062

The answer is 1.6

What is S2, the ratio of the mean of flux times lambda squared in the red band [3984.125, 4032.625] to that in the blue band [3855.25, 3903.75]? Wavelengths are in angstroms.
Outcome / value 1.4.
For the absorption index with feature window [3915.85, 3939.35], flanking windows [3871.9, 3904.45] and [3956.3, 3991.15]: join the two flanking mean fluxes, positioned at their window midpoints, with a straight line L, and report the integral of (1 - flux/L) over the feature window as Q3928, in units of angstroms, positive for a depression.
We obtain 7.9 angstroms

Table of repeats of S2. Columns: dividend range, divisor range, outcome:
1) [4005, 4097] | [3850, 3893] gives 1.45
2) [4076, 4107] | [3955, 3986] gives 1.67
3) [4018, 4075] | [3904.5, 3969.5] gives 1.67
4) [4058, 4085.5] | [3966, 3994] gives 1.36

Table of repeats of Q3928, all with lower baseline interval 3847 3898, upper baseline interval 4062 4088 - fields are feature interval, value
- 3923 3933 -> 4.6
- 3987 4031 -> -3.3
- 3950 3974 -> 7.6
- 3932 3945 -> 6.7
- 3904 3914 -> 0.1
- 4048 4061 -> -0.8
